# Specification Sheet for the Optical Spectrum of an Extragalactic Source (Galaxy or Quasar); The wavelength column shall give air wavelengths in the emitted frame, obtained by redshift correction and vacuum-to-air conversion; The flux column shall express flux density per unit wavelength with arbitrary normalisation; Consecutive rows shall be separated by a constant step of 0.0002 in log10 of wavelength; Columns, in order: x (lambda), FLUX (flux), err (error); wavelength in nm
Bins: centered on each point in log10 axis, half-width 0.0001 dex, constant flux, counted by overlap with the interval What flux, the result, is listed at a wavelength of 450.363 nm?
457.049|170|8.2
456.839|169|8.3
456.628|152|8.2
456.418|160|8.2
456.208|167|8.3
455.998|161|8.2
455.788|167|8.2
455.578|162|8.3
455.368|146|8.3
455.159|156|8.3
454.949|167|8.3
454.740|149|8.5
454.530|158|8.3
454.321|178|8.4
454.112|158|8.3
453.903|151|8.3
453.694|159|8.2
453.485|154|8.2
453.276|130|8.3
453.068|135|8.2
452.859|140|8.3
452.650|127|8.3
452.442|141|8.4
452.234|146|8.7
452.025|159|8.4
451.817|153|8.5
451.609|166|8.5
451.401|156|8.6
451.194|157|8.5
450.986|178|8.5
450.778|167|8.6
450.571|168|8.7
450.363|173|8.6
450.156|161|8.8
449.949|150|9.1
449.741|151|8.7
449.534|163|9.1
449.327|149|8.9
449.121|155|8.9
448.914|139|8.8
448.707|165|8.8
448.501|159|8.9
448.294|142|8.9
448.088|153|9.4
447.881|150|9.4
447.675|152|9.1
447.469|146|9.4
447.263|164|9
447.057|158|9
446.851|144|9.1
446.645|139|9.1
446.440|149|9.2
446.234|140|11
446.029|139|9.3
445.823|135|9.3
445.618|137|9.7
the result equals 173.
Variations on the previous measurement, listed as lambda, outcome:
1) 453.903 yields 151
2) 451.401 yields 156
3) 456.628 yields 152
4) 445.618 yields 137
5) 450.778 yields 167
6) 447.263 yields 164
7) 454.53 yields 158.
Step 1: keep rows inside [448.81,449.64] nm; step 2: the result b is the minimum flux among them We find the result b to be 139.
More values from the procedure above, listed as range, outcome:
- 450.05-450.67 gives 161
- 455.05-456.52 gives 146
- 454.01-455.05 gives 149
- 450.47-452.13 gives 153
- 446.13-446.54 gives 140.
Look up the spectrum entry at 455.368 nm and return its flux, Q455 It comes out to 146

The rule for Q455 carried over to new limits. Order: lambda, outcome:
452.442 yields 141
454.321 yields 178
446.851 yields 144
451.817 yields 153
